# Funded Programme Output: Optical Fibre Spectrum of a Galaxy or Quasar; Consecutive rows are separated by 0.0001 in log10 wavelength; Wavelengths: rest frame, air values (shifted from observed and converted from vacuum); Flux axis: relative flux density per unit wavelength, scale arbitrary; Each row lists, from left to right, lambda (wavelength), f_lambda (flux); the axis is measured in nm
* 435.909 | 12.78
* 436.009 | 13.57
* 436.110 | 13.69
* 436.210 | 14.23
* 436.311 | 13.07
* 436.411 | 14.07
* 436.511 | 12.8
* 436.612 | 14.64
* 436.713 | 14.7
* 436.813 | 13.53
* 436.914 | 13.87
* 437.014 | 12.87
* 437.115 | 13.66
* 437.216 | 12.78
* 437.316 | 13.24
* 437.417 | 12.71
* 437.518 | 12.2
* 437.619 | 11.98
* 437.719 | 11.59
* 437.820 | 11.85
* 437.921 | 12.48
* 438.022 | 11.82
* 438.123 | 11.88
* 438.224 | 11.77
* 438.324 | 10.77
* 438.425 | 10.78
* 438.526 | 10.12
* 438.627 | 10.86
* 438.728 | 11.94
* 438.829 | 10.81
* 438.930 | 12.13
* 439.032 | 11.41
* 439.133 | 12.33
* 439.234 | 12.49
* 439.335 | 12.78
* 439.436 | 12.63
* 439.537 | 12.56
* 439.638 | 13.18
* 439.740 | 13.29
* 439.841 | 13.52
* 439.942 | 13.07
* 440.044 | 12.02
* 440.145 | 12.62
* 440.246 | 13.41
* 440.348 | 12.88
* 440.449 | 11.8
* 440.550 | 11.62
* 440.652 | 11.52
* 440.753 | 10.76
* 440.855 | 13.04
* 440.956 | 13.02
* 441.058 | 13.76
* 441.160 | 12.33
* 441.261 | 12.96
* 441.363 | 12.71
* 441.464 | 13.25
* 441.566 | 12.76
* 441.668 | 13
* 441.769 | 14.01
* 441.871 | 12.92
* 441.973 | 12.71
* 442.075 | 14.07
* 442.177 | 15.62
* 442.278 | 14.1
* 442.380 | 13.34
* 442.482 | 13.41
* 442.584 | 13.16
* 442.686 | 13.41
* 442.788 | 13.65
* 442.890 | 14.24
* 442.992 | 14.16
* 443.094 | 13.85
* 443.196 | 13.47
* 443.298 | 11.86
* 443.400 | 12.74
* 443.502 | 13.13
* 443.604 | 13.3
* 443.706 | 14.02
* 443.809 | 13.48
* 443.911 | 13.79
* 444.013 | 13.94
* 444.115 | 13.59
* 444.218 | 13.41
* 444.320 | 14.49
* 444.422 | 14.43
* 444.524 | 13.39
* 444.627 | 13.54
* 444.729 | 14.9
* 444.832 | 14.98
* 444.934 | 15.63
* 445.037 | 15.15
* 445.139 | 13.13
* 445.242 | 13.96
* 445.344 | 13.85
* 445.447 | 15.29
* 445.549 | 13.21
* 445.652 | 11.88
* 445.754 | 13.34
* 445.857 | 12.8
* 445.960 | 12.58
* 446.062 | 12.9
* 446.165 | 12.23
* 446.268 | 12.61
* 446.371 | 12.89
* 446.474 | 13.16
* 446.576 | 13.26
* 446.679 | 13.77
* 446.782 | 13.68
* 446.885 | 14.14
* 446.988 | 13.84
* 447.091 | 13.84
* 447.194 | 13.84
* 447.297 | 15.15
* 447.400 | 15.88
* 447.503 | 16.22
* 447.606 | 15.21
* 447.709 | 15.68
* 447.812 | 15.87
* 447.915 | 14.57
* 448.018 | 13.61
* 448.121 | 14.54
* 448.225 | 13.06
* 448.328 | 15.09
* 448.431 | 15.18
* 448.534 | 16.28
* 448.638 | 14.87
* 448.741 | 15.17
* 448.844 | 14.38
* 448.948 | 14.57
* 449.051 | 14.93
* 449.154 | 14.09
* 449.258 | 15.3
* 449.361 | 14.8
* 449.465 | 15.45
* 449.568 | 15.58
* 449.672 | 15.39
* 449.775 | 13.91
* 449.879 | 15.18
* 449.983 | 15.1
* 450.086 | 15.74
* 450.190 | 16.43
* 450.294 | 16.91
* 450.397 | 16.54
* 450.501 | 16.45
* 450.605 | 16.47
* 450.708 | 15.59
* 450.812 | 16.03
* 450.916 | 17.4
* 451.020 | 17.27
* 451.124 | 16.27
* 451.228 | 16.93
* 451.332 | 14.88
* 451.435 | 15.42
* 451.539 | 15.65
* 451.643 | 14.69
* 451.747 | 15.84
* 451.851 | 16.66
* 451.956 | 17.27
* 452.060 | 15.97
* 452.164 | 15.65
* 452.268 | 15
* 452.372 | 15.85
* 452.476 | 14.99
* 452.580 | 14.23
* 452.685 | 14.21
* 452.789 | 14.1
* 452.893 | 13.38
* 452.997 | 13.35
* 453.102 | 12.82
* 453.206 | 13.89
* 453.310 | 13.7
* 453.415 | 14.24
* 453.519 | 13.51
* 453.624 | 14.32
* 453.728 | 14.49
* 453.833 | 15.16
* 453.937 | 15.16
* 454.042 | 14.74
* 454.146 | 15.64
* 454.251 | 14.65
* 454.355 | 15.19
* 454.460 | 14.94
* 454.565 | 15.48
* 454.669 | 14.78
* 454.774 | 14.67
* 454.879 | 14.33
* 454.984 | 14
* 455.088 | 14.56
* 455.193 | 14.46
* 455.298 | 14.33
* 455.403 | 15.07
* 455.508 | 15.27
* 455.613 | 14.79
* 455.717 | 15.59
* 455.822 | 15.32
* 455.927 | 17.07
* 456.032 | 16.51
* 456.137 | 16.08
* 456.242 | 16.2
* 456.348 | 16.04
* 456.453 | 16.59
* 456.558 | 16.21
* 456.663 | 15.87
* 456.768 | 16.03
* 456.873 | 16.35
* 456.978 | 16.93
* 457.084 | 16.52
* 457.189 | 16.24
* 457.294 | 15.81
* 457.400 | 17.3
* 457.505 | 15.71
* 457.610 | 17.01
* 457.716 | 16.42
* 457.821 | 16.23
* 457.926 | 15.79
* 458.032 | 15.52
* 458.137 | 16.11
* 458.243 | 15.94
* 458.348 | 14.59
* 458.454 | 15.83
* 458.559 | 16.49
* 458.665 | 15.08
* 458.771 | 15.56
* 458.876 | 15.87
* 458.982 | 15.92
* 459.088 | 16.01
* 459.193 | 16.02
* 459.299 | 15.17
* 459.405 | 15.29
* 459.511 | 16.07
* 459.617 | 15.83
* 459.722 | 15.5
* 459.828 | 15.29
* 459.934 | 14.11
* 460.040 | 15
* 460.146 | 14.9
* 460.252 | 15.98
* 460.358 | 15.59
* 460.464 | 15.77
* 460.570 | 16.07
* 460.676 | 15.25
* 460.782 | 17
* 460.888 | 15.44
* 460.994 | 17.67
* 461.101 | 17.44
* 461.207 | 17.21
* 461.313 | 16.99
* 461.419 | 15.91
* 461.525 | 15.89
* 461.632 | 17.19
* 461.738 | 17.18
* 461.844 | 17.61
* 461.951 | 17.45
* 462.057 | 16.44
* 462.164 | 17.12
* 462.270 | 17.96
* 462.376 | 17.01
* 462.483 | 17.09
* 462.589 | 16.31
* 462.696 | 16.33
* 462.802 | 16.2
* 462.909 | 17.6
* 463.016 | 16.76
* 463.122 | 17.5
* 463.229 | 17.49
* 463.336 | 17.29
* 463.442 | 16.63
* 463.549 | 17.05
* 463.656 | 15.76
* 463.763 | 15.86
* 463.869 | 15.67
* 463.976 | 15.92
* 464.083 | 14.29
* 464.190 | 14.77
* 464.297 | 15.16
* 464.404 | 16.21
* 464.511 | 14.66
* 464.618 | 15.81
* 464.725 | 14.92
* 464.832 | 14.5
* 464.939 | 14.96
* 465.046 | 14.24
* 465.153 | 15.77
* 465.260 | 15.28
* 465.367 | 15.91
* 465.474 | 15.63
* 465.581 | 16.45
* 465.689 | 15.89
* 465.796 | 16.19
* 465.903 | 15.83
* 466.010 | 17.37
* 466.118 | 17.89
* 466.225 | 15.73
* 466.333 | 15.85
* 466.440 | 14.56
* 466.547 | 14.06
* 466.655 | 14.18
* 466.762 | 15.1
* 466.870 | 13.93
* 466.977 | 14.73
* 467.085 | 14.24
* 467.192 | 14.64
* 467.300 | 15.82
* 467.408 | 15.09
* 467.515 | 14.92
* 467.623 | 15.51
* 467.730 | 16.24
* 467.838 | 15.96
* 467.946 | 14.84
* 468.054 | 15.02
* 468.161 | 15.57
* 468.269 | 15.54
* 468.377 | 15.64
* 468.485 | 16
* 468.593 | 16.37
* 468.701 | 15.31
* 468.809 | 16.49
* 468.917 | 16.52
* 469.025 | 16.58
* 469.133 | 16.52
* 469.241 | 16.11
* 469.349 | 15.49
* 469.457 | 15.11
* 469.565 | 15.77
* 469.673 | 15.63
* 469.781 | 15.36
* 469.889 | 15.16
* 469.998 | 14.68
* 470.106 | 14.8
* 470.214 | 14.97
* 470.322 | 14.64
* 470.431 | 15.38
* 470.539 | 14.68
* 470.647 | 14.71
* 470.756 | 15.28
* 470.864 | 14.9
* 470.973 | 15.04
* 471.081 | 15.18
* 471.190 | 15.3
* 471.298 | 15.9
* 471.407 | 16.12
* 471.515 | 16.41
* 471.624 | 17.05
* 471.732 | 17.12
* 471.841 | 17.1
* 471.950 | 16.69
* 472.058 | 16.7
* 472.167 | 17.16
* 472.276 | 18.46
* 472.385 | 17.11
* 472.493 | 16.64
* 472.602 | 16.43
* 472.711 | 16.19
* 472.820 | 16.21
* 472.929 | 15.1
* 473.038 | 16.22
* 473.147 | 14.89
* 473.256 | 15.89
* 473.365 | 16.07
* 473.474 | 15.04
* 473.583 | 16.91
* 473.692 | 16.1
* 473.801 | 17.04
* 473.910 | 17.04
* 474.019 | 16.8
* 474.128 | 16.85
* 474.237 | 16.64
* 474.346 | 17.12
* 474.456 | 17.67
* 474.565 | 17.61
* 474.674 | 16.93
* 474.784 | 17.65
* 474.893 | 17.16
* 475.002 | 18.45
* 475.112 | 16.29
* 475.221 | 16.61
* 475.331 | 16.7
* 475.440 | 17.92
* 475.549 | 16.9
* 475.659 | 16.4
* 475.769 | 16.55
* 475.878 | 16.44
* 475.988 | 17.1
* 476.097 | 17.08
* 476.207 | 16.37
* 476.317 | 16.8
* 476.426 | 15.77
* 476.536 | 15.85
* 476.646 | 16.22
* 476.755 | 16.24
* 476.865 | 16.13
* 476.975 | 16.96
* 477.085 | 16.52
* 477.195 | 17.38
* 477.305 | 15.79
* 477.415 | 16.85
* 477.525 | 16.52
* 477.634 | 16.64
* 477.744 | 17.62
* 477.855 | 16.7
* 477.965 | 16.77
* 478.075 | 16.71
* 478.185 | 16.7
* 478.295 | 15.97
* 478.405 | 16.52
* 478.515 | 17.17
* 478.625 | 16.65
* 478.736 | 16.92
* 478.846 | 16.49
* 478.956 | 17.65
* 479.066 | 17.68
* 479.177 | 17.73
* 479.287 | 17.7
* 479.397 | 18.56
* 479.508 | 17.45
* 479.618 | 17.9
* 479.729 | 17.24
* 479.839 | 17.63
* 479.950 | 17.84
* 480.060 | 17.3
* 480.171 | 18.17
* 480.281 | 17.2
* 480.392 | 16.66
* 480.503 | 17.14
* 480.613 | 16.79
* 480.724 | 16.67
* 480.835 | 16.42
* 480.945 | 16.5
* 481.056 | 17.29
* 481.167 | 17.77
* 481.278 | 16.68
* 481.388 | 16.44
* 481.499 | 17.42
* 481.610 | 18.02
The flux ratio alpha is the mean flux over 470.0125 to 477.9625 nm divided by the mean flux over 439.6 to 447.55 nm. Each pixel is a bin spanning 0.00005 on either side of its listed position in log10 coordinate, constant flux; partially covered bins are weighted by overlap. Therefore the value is 1.2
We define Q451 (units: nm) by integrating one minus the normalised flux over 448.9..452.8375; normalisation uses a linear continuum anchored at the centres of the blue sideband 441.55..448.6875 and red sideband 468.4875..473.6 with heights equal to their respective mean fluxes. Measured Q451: -0.34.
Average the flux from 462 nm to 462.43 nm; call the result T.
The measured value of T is 17.1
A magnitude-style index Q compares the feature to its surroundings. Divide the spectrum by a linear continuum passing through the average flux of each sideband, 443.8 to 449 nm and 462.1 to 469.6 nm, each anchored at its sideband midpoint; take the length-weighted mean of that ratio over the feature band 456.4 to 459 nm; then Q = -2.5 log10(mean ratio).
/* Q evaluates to -0.07 mag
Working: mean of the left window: 14.1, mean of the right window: 15.8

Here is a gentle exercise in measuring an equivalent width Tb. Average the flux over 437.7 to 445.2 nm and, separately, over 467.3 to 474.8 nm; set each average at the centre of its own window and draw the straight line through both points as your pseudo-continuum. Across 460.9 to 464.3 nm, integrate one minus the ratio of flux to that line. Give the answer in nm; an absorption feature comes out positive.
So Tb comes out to -0.34 nm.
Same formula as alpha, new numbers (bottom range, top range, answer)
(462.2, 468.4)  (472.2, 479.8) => 1.07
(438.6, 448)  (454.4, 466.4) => 1.19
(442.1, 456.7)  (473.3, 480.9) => 1.15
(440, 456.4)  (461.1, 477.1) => 1.12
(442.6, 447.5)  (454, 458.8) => 1.14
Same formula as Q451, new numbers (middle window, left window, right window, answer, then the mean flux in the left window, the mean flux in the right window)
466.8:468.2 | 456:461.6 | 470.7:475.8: 0.10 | 16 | 16.5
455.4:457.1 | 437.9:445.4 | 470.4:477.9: -0.17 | 13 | 16.5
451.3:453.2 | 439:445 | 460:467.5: -0.06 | 13.3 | 16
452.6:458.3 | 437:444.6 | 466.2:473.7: -0.41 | 12.8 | 15.7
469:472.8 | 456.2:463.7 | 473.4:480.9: 0.18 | 16.3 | 16.9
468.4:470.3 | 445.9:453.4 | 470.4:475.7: 0.06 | 14.9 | 16.5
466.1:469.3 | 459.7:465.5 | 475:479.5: 0.17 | 16.1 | 16.8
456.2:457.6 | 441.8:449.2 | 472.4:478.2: -0.12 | 14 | 16.6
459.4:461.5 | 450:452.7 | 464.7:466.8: -0.03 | 15.9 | 15.5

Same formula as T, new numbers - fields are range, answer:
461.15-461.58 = 16.5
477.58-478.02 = 16.9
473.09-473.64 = 15.8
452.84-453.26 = 13.4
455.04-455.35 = 14.4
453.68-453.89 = 14.8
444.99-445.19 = 14.2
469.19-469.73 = 15.6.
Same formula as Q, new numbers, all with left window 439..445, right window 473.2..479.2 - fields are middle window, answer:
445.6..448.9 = -0.02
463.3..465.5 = 0.00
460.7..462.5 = -0.11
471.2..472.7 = -0.03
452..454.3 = -0.01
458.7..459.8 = -0.05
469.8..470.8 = 0.09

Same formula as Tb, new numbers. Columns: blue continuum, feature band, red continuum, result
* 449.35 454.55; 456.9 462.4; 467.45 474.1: -0.22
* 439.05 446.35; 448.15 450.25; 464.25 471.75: -0.18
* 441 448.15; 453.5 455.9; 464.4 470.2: -0.05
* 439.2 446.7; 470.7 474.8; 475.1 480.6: -0.01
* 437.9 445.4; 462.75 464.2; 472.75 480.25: -0.09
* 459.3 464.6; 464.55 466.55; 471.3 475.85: 0.09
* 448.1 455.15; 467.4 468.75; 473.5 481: 0.06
